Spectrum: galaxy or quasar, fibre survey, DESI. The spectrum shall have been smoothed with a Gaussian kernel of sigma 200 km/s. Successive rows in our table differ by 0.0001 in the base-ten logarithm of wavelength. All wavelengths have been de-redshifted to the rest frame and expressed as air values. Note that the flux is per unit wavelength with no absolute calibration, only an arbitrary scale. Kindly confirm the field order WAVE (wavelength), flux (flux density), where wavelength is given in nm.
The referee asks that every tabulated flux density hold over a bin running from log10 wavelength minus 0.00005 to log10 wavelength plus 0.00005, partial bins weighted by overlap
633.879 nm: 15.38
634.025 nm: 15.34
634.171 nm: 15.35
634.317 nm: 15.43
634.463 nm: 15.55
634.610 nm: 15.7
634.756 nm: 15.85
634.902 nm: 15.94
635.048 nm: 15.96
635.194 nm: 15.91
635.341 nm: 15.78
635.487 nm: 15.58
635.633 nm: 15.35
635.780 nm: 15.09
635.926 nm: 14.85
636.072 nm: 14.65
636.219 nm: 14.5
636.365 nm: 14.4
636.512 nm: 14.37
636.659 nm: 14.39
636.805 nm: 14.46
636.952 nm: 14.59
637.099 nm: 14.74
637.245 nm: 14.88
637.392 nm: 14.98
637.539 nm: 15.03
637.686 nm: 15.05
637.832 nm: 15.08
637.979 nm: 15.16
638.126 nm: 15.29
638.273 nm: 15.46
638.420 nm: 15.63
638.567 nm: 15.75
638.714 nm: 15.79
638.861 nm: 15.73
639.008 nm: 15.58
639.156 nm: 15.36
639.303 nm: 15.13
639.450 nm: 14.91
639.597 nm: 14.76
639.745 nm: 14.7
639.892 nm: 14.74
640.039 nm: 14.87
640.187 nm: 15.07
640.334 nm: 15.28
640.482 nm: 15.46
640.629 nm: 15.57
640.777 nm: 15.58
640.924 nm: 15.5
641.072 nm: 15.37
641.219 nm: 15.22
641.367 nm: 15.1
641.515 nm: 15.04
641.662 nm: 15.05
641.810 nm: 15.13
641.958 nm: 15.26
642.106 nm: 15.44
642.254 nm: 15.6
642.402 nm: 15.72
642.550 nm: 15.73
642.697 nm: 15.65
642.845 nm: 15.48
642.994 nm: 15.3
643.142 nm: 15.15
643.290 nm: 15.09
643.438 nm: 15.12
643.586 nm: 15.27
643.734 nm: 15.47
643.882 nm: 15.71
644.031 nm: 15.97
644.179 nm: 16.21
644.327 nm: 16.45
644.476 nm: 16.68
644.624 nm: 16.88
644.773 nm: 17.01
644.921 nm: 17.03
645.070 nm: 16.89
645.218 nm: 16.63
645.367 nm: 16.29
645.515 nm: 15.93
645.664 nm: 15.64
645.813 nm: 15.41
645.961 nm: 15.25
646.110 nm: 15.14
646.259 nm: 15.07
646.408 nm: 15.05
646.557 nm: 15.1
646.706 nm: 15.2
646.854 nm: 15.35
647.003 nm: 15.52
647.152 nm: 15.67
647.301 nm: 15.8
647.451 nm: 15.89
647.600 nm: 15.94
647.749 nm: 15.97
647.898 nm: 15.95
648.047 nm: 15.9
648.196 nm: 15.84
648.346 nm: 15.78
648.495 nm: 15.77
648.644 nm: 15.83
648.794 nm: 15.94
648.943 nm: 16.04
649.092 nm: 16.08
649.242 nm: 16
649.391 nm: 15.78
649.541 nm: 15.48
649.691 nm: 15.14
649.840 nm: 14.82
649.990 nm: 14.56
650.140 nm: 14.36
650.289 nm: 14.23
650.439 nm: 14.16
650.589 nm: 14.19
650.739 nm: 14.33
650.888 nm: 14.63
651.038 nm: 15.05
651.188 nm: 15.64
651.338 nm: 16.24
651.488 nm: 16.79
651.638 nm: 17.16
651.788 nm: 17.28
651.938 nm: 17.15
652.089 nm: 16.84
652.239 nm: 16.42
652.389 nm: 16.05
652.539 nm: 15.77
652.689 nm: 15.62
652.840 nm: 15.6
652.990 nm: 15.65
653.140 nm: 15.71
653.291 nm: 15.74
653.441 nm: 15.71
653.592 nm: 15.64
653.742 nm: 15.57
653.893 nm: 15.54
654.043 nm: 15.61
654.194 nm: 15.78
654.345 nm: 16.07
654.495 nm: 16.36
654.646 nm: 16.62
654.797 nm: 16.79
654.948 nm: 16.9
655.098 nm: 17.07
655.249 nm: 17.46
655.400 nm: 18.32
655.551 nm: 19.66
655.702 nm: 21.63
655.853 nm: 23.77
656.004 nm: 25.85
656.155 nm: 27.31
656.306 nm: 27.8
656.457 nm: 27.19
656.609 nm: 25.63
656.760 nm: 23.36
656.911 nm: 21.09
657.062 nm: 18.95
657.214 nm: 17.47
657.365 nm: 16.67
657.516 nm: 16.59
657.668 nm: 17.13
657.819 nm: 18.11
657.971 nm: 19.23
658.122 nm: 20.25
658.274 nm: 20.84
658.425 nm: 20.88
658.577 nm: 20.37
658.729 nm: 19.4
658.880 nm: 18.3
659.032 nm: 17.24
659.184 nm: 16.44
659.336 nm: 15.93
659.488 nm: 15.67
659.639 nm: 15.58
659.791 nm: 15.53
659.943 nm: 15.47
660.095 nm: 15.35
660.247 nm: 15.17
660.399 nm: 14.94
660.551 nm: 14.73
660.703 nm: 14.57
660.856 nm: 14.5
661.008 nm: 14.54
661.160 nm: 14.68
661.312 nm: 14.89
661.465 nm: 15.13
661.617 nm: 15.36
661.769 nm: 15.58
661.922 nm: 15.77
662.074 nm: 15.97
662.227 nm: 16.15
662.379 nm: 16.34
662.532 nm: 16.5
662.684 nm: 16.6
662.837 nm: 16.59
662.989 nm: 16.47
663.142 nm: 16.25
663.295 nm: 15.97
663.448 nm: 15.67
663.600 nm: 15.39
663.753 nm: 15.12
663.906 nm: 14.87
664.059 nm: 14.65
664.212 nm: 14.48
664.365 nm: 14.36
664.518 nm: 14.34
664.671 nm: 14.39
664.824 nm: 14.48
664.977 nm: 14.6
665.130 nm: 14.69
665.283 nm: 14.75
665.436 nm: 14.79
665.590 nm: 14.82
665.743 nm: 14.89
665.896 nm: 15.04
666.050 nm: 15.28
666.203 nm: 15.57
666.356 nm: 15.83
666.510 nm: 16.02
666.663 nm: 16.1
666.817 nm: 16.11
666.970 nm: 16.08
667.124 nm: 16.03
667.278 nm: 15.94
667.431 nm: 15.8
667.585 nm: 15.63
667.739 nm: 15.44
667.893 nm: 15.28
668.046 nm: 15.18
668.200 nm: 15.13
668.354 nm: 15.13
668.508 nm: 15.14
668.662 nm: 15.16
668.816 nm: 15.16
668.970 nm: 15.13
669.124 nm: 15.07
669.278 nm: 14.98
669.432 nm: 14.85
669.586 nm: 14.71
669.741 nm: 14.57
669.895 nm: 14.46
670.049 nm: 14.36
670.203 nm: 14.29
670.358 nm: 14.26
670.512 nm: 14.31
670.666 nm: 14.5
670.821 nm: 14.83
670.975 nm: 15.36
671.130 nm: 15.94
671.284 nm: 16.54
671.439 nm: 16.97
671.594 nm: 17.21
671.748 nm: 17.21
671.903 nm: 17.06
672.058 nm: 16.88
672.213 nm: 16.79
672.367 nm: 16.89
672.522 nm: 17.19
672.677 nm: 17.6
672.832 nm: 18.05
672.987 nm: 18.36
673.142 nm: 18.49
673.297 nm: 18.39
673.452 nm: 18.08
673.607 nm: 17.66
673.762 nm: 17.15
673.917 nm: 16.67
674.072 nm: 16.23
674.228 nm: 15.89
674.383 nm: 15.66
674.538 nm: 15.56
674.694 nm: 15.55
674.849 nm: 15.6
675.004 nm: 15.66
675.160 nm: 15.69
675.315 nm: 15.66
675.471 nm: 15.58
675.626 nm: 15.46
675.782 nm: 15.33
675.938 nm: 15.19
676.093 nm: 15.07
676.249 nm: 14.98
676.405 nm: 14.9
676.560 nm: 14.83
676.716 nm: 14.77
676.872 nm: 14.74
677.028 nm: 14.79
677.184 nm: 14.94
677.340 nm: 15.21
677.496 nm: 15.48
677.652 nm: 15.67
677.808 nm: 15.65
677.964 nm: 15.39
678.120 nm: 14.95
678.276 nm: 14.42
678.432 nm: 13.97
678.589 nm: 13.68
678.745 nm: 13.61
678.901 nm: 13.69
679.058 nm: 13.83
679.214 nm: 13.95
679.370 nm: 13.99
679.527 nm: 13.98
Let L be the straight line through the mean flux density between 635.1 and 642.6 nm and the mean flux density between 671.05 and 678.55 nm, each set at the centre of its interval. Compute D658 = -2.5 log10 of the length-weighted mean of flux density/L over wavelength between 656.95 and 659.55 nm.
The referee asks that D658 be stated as -0.17 mag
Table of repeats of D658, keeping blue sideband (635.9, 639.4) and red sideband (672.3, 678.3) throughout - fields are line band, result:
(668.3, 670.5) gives 0.07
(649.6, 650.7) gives 0.06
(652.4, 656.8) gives -0.21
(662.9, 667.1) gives 0.03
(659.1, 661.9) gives 0.03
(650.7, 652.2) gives -0.05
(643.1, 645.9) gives -0.06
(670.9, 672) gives -0.05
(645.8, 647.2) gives 0.00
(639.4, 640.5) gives 0.01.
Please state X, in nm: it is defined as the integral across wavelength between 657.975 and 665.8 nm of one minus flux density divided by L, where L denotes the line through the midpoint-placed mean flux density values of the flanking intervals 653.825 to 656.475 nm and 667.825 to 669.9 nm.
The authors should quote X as 0.66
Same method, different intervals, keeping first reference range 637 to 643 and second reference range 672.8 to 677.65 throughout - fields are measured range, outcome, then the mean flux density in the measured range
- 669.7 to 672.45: 0.03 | 15.7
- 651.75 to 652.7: -0.06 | 16.5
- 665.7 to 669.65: 0.10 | 15.4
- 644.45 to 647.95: -0.11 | 15.9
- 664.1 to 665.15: 0.09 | 14.5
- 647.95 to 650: -0.03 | 15.7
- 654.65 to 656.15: -0.42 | 19.9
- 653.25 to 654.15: -0.01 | 15.6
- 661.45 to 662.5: -0.01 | 15.8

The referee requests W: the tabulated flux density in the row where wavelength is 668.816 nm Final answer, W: 15.16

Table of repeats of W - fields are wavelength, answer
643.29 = 15.09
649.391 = 15.78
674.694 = 15.55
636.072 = 14.65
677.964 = 15.39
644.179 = 16.21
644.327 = 16.45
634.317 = 15.43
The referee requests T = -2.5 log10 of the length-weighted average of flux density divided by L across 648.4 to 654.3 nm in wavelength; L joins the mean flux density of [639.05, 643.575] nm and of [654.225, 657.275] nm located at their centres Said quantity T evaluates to 0.21 mag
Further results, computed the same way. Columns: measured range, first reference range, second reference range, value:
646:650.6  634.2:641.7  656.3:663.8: 0.052 mag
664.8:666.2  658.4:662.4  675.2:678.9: 0.059 mag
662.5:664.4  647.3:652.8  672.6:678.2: 0.015 mag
